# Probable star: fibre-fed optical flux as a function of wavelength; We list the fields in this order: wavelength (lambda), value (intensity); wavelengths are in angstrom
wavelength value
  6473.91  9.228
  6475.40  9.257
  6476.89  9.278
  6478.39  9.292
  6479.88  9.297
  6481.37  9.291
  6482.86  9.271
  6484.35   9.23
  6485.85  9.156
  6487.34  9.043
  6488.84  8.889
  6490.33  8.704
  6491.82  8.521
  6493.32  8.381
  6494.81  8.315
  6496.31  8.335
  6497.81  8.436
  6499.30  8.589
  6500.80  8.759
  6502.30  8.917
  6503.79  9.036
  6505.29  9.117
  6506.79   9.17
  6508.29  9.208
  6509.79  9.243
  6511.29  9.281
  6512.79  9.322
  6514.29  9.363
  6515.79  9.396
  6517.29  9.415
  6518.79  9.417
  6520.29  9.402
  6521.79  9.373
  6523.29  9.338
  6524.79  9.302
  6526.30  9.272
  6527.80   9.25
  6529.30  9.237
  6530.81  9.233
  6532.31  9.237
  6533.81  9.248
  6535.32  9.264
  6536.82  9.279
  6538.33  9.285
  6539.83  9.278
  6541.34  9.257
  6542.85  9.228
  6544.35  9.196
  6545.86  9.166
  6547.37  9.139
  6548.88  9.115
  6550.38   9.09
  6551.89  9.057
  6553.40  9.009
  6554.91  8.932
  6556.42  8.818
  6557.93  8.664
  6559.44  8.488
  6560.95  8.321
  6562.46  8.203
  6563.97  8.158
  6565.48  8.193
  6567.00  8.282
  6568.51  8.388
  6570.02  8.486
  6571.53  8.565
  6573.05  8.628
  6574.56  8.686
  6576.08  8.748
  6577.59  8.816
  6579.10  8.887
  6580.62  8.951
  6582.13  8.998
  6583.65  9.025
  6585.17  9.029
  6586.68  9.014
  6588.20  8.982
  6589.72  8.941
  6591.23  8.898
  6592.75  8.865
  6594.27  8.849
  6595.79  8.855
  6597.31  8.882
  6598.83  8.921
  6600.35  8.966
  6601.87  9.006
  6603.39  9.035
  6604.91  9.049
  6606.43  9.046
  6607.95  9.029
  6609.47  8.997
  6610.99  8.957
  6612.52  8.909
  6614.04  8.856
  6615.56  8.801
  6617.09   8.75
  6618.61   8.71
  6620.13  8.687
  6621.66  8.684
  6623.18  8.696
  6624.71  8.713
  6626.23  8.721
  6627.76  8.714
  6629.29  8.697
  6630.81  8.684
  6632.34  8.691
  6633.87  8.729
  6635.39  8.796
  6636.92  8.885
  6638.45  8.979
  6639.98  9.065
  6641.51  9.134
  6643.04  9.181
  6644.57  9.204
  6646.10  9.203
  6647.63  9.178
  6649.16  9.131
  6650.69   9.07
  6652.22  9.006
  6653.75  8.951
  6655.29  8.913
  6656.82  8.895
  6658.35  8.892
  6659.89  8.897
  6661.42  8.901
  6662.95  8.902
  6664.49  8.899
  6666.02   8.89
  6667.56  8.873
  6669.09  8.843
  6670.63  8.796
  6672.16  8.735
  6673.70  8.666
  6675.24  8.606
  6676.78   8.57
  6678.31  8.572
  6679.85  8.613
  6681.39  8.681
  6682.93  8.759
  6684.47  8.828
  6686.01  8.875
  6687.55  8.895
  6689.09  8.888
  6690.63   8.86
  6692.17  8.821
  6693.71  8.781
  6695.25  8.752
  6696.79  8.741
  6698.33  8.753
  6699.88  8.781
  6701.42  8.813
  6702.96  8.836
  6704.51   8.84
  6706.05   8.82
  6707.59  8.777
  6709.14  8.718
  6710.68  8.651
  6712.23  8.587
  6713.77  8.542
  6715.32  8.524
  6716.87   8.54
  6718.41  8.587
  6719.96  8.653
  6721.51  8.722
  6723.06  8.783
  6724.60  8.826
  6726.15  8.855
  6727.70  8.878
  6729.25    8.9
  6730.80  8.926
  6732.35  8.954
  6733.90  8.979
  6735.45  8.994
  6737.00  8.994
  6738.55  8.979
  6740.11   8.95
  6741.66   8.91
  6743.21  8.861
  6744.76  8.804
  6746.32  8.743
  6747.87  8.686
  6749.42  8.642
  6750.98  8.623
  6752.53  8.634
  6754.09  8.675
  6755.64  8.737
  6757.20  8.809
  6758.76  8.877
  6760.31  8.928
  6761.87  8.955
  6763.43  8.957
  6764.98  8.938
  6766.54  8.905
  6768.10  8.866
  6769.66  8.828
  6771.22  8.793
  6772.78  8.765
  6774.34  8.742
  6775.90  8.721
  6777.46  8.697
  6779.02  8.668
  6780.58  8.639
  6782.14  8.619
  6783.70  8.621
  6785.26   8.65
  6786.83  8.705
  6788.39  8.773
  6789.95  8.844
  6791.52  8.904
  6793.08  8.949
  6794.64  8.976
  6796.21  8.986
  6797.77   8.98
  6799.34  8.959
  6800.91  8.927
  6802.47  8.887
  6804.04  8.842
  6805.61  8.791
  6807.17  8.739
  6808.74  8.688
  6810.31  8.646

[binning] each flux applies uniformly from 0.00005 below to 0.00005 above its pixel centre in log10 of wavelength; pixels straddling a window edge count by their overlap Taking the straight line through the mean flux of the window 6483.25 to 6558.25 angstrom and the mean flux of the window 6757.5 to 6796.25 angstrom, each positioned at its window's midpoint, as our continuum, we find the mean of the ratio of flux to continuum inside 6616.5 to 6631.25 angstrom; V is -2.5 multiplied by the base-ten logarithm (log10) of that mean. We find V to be 0.03 mag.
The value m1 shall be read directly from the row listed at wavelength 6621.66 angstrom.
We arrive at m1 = 8.684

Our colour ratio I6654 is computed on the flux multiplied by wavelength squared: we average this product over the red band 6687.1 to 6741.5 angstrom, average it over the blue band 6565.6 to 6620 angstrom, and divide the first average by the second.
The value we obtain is 1.0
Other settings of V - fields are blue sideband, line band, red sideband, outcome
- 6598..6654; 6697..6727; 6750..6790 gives 0.01 mag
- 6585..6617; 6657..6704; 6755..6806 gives 0.01 mag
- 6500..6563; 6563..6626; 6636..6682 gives 0.03 mag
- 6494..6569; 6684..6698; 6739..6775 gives 0.00 mag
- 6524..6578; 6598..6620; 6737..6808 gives -0.01 mag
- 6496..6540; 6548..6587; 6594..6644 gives 0.04 mag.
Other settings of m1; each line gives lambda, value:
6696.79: 8.741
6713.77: 8.542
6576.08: 8.748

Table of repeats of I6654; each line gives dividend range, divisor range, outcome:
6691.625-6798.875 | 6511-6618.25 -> 1.03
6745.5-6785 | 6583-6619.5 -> 1.03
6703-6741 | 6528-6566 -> 1.03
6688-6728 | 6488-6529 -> 1.03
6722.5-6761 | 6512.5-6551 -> 1.02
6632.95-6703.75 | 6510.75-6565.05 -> 1.01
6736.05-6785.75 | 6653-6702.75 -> 1.02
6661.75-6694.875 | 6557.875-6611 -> 1.03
